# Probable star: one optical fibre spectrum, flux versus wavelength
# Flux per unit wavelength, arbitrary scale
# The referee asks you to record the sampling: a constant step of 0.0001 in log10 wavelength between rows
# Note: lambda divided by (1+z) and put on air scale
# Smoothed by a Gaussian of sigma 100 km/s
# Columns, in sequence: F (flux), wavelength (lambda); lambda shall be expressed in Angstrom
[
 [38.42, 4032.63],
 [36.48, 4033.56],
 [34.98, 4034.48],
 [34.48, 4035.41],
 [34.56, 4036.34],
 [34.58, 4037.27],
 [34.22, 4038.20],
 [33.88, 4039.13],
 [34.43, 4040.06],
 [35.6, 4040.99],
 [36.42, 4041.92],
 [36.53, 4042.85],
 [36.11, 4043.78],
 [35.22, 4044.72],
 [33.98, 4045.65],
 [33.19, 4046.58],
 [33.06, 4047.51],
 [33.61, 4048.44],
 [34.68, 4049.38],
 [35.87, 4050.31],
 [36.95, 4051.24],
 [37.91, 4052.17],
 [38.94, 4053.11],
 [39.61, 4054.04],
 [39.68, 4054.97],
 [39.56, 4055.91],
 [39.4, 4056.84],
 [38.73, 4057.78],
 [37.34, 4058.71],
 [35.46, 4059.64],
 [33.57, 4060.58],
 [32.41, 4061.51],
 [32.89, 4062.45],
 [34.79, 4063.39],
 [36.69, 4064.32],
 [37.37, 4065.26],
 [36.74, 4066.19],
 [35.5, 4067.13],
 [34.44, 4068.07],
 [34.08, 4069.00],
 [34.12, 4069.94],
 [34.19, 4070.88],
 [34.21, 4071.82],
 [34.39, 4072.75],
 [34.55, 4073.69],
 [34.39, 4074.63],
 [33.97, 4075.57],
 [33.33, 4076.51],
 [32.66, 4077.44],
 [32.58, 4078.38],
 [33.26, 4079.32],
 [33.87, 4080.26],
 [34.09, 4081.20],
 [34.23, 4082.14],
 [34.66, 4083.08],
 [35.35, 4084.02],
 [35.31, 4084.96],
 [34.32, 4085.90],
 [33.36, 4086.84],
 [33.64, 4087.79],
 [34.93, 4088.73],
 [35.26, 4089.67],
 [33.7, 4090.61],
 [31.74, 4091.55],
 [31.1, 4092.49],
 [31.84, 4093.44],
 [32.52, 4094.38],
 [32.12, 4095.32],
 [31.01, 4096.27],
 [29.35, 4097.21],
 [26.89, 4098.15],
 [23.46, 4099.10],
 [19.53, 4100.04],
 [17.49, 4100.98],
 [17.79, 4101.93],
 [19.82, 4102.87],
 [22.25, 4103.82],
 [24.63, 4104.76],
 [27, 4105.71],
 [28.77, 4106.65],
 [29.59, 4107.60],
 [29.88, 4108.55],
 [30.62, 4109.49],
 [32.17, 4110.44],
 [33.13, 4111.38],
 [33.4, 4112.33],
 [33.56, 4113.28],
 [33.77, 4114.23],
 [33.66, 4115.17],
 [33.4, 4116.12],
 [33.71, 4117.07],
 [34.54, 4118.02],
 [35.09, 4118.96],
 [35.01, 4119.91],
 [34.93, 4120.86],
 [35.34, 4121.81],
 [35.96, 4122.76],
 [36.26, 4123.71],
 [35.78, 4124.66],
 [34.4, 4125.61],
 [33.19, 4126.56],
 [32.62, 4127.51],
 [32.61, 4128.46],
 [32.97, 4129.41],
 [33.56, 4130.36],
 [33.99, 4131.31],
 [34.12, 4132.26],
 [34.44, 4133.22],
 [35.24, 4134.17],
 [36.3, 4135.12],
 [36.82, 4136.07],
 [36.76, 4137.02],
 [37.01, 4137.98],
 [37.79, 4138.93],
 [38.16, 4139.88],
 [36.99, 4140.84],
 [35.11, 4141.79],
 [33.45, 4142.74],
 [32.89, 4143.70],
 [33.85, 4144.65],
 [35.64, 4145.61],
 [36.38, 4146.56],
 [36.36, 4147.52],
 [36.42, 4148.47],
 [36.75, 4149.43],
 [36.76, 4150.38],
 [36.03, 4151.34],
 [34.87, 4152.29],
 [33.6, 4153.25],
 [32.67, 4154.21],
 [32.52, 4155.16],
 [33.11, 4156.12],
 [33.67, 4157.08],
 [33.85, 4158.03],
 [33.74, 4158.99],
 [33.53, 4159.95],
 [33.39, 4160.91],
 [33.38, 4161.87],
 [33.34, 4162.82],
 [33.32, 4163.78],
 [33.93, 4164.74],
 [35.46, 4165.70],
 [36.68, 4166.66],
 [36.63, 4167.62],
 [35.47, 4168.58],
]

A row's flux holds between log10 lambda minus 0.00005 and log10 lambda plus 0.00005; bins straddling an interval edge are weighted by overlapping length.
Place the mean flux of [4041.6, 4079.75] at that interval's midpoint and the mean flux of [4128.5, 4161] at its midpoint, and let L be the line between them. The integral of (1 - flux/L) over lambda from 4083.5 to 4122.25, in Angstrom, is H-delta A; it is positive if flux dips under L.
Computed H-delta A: 5.0 Angstrom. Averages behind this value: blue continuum 35.4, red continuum 34.9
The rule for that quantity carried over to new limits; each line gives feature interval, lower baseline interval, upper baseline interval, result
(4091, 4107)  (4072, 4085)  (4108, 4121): 3.5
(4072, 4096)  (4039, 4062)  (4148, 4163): 1.3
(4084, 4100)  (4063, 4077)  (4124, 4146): 1.5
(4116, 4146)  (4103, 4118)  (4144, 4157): -2.0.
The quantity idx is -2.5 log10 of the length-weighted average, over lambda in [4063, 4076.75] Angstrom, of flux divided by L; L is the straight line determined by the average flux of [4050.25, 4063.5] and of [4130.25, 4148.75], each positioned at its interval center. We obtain 0.06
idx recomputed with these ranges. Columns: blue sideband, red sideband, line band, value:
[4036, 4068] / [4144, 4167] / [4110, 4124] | 0.024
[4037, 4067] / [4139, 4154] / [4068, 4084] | 0.057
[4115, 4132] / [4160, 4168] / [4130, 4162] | -0.019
